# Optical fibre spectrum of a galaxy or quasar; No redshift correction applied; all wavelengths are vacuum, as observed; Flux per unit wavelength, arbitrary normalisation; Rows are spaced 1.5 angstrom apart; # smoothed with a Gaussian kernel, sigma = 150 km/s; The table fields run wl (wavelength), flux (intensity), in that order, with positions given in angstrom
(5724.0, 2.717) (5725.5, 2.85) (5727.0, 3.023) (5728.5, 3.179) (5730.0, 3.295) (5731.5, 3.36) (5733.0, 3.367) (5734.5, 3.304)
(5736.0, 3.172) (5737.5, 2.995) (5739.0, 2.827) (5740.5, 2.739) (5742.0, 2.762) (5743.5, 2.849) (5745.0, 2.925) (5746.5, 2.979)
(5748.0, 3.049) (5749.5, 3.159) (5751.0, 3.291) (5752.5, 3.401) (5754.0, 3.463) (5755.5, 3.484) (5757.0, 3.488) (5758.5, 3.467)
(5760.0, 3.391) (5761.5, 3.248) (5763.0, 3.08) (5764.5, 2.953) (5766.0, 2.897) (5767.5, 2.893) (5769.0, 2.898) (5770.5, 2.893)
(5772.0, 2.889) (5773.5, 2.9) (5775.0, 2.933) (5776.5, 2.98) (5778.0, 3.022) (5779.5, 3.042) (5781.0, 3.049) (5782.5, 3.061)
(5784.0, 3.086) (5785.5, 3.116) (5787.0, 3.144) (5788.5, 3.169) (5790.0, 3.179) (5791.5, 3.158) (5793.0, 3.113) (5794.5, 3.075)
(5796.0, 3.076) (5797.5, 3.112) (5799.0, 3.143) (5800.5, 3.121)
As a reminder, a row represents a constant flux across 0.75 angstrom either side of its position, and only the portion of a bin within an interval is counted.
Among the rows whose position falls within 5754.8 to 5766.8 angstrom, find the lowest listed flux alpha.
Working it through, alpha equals 2.897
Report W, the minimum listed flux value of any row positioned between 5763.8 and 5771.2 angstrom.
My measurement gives 2.893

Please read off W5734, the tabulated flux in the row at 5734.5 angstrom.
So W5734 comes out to 3.304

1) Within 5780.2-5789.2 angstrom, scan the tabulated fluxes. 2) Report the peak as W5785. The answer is 3.169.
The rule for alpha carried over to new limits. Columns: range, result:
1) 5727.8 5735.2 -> 3.179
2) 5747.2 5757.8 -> 3.049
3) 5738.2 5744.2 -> 2.739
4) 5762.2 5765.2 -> 2.953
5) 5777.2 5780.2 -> 3.022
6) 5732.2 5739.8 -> 2.827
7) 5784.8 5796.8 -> 3.075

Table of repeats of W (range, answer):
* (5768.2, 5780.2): 2.889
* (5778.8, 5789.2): 3.042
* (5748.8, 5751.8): 3.159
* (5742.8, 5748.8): 2.849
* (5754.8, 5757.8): 3.484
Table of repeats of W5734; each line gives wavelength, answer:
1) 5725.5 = 2.85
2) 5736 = 3.172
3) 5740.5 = 2.739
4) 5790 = 3.179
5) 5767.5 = 2.893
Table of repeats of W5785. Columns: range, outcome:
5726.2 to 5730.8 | 3.295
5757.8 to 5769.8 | 3.467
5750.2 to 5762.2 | 3.488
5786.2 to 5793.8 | 3.179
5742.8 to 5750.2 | 3.159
